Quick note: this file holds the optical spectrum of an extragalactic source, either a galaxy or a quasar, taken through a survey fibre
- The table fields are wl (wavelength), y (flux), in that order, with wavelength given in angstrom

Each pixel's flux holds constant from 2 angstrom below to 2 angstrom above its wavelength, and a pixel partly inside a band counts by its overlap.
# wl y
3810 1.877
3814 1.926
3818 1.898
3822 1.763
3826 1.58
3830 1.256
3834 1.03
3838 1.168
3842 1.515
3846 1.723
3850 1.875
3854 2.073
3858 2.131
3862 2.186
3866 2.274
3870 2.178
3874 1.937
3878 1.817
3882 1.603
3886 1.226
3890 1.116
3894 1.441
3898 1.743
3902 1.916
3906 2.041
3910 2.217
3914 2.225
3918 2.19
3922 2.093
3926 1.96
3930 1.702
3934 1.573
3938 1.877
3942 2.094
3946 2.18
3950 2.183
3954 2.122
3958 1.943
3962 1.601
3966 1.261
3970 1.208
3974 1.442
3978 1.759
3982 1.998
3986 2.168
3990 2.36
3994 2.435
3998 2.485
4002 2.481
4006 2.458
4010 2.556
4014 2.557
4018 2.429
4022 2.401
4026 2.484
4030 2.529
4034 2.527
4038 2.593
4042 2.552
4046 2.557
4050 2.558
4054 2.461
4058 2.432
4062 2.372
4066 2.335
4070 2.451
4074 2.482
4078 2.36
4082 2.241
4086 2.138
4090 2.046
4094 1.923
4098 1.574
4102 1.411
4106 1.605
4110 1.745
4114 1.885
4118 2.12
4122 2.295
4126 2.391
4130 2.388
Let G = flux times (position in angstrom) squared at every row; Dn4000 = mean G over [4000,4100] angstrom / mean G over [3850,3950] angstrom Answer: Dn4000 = 1.3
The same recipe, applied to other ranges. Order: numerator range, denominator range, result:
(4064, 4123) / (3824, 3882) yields 1.30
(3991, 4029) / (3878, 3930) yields 1.44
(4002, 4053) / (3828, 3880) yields 1.54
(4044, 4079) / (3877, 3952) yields 1.42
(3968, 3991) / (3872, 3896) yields 1.24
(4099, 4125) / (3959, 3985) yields 1.25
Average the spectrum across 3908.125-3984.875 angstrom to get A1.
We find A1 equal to 1.88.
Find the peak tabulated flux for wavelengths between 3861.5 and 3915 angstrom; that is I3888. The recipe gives 2.274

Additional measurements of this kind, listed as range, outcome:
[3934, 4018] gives 2.557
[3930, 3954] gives 2.183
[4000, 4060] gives 2.593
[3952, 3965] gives 2.122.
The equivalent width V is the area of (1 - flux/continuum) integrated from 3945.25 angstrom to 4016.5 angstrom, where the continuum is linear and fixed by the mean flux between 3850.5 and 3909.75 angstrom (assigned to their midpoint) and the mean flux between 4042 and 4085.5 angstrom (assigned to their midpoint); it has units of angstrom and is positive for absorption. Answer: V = 3.3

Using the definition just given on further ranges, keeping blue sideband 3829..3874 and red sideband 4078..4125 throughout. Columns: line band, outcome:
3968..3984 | 2.2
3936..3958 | -2.8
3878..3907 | 3.6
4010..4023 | -4.1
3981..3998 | -3.8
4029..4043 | -4.8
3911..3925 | -2.6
